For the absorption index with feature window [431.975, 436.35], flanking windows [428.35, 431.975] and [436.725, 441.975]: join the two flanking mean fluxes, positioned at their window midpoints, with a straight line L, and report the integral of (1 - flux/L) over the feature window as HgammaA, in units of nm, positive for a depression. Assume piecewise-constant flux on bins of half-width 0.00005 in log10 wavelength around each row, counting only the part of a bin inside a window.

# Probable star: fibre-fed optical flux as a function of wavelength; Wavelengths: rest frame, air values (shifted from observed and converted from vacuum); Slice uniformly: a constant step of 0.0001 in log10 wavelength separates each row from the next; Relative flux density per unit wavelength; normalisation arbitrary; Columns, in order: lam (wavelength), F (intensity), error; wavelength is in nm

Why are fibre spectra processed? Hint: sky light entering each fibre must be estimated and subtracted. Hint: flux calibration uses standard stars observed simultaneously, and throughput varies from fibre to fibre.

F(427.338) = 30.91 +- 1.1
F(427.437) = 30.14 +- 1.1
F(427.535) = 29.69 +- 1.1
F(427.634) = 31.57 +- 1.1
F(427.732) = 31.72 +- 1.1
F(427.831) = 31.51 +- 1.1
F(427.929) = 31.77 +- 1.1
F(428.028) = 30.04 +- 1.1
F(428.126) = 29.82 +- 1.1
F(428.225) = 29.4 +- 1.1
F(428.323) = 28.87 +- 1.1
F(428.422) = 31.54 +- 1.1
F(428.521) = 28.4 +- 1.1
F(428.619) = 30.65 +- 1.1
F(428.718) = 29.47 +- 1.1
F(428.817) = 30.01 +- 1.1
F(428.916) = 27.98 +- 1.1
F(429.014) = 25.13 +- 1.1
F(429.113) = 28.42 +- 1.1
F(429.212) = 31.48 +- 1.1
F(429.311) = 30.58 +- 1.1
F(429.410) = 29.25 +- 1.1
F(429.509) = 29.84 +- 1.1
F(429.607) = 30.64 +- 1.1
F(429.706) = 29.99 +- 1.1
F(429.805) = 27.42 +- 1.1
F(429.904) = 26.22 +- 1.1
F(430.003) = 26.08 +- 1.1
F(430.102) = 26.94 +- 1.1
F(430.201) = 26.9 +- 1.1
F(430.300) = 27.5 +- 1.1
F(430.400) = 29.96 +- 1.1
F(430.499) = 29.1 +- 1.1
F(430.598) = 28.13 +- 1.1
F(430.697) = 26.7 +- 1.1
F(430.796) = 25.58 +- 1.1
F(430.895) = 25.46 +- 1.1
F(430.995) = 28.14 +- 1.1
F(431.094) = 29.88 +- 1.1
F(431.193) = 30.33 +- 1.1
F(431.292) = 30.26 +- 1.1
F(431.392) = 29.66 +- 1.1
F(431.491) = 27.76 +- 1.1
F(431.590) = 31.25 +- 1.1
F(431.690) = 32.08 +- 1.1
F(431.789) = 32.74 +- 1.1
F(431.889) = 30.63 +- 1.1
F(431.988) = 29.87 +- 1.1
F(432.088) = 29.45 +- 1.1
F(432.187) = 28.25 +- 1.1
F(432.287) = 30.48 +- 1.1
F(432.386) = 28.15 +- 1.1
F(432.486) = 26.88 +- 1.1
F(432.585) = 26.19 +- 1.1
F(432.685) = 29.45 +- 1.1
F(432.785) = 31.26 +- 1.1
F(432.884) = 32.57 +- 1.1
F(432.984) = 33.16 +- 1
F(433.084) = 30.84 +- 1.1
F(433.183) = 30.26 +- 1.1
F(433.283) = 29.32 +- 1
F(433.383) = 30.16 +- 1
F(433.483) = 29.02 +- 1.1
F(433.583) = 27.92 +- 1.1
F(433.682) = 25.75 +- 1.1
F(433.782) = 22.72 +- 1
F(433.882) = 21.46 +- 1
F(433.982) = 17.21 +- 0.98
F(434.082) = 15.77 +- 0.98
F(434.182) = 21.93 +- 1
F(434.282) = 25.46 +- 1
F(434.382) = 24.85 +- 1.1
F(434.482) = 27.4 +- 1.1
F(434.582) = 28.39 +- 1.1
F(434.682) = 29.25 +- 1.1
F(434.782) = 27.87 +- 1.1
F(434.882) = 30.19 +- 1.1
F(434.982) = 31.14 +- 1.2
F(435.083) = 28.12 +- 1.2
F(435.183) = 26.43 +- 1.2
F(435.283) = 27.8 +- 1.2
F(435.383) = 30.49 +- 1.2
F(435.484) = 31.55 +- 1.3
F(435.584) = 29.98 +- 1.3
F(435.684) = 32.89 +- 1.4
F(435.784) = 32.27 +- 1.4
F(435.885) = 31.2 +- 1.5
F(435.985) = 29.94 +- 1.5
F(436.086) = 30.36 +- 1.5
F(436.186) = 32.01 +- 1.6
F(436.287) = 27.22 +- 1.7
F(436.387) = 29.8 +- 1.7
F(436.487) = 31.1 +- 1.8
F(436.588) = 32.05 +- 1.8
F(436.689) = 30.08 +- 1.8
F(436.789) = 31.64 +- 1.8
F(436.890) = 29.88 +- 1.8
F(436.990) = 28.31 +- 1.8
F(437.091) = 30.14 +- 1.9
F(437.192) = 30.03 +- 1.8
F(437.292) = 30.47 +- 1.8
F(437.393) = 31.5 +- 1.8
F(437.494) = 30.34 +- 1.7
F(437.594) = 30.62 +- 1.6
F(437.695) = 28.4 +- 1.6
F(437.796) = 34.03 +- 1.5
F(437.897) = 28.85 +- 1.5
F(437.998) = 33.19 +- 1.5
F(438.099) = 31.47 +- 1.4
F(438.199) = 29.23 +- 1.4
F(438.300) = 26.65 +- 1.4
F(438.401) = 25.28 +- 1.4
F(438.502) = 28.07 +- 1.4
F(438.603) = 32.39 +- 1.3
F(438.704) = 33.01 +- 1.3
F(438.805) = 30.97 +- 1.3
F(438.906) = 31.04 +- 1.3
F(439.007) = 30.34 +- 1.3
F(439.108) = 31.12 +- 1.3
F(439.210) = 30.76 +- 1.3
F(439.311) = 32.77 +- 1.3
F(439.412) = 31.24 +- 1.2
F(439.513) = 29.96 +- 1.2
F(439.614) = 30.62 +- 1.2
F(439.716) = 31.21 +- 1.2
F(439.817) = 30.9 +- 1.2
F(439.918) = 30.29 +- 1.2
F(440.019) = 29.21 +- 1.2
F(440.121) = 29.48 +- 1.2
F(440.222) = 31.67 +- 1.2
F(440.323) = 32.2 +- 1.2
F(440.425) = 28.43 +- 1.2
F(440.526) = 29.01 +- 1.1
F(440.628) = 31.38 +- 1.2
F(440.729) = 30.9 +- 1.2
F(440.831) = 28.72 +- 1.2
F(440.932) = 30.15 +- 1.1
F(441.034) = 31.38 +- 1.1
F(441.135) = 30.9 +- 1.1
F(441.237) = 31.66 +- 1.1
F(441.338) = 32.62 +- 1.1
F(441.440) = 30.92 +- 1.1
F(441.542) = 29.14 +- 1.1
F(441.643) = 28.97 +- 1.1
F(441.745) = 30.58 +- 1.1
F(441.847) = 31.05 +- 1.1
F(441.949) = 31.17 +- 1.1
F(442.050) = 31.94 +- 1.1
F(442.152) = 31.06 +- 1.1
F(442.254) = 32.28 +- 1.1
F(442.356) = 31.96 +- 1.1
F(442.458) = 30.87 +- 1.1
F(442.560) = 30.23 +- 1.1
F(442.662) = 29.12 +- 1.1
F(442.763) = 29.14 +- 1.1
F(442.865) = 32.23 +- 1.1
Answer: 0.20 nm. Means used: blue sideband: 29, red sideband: 30.5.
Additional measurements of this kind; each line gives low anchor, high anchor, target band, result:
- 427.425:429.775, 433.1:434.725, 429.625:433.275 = -0.208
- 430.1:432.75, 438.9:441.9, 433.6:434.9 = 0.220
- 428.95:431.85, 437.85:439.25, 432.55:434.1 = 0.103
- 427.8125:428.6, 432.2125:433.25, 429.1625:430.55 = 0.063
